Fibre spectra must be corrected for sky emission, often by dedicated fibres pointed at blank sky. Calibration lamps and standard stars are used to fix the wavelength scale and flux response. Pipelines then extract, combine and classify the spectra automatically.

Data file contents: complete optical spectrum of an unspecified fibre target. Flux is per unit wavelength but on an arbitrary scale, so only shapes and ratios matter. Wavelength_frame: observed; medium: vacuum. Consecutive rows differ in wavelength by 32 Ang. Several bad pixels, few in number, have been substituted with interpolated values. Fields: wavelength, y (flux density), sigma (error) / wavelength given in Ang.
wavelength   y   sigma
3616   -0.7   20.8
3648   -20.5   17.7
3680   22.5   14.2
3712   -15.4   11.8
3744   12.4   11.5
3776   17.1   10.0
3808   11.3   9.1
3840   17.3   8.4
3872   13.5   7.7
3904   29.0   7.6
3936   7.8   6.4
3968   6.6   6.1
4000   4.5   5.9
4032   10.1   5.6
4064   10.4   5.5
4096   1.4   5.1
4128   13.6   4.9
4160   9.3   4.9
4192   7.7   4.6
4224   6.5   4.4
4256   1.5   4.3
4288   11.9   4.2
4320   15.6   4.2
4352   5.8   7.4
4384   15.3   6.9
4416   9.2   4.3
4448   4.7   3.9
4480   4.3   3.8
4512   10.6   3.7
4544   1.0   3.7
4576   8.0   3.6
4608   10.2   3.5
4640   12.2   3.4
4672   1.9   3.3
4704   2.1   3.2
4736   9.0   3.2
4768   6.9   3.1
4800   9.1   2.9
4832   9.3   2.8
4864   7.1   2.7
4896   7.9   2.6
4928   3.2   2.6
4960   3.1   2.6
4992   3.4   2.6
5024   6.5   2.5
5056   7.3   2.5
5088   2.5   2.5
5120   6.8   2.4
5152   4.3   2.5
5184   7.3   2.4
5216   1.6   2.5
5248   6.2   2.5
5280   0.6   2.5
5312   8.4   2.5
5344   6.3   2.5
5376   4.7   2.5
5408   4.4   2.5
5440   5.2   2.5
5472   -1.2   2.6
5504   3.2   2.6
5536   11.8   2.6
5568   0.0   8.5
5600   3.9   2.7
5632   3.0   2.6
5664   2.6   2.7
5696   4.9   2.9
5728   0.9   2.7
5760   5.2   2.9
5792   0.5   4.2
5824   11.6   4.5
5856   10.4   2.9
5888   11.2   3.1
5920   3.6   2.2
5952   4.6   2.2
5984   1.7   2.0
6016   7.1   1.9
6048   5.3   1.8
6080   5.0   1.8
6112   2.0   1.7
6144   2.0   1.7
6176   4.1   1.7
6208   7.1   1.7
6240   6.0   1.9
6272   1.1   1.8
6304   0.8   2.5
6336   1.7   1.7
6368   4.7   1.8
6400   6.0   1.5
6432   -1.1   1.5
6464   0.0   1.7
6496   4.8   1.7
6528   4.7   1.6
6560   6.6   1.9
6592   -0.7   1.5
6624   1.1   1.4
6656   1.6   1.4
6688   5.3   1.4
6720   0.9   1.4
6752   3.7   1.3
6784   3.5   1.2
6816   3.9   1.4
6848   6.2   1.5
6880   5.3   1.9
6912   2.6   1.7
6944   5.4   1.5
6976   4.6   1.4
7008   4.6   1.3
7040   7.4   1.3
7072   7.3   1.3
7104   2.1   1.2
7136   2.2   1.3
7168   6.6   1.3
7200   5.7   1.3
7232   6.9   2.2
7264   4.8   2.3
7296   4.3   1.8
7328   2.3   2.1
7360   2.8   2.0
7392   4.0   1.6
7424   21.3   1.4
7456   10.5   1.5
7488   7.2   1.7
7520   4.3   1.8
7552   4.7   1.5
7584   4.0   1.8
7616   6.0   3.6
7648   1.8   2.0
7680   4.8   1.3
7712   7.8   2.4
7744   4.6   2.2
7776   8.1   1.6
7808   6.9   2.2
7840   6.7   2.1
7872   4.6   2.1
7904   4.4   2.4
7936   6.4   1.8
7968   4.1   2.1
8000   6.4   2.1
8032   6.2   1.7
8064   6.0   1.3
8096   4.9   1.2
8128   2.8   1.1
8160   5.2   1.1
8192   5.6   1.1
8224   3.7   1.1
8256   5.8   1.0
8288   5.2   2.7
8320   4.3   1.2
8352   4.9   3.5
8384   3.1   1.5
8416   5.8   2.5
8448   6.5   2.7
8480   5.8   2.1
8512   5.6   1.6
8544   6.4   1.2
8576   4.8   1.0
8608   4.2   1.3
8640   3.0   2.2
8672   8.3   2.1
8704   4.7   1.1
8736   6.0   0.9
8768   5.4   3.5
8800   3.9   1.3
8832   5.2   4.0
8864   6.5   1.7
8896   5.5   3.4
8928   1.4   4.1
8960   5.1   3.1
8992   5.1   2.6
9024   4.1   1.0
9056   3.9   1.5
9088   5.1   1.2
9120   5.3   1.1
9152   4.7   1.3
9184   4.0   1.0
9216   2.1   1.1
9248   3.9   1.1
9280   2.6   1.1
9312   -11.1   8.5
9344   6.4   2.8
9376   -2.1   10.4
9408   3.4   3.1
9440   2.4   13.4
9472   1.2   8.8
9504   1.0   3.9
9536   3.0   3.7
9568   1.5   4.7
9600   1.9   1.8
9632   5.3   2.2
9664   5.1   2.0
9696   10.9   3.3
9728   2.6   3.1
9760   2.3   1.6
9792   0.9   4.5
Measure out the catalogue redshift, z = 0.99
